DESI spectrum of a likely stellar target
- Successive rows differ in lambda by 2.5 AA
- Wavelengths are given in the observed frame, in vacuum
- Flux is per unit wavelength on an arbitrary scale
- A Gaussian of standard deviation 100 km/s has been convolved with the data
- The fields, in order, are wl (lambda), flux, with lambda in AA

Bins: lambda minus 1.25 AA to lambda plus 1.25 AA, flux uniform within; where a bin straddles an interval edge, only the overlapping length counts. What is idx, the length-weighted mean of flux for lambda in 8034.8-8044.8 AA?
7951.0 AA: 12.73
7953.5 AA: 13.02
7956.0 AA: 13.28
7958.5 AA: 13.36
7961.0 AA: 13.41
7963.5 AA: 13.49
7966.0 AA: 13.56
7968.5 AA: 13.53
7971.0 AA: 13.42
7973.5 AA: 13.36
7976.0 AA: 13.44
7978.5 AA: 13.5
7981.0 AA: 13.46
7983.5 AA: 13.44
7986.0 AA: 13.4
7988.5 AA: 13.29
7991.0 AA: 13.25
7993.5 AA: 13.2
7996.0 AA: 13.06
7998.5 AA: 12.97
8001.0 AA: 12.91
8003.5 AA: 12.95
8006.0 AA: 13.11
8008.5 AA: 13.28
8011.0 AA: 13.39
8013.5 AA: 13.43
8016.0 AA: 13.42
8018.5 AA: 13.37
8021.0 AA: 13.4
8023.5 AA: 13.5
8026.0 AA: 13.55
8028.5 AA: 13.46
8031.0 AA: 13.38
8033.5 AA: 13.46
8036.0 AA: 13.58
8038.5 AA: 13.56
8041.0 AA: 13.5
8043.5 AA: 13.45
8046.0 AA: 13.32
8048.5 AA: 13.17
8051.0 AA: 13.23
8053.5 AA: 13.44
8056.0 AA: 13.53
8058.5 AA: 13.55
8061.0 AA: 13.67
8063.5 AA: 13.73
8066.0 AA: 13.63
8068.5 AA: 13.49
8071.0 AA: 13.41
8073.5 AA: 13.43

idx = 13.5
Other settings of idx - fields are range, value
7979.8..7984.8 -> 13.4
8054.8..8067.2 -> 13.6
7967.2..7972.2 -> 13.5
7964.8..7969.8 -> 13.5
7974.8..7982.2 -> 13.5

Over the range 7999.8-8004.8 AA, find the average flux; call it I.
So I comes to 12.9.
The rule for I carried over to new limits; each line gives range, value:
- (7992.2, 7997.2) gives 13.1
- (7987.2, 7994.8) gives 13.2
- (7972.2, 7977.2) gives 13.4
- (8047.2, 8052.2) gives 13.2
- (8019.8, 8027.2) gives 13.5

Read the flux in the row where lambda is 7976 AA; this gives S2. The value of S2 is 13.44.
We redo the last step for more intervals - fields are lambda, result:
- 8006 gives 13.11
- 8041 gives 13.5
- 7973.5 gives 13.36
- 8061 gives 13.67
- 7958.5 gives 13.36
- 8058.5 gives 13.55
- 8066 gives 13.63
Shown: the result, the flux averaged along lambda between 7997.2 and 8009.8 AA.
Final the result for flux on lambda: 13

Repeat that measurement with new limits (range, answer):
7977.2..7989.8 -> 13.4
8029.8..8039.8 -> 13.5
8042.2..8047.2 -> 13.4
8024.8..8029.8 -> 13.5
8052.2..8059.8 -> 13.5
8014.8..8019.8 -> 13.4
